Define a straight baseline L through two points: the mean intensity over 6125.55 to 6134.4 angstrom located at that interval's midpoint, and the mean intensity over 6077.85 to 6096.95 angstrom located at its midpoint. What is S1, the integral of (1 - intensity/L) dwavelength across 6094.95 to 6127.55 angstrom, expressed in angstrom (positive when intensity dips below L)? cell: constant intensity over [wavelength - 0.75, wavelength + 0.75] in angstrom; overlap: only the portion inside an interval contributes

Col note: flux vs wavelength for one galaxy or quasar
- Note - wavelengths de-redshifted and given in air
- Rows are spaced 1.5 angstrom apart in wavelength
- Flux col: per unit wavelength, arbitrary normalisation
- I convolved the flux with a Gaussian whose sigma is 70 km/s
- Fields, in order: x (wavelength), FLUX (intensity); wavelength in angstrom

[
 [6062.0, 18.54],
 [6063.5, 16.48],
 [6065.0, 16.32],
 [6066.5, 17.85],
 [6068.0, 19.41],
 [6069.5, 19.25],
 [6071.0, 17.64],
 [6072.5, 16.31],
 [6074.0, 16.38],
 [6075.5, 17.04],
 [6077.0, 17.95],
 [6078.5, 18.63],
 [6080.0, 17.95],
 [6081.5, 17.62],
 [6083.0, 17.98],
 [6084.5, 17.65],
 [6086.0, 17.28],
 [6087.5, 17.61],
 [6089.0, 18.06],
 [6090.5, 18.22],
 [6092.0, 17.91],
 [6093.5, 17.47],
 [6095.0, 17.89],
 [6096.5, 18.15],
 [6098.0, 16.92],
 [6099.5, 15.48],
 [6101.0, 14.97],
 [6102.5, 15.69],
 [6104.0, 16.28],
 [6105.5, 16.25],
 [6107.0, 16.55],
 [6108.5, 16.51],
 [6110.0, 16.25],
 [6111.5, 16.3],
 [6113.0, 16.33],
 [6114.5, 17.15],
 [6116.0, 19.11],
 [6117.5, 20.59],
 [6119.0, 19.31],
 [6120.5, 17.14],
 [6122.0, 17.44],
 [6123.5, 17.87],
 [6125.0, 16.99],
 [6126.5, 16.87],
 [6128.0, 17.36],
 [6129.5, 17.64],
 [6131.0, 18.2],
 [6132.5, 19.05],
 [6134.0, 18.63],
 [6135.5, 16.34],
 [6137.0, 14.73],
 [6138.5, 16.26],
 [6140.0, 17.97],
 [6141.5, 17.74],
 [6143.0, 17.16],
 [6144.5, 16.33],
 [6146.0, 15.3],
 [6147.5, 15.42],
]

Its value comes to 1.48 angstrom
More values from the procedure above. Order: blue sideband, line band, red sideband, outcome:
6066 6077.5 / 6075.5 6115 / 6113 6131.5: 1.5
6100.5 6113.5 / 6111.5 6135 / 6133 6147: -2.1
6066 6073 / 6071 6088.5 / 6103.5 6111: 0.2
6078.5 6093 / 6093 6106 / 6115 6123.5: 1.1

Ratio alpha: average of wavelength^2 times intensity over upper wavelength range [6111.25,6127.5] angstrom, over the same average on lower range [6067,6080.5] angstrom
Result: 1.01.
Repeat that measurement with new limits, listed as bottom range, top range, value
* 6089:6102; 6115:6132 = 1.06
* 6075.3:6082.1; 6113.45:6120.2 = 1.06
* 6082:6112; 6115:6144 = 1.05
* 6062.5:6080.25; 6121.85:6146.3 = 1.00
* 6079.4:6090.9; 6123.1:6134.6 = 1.02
